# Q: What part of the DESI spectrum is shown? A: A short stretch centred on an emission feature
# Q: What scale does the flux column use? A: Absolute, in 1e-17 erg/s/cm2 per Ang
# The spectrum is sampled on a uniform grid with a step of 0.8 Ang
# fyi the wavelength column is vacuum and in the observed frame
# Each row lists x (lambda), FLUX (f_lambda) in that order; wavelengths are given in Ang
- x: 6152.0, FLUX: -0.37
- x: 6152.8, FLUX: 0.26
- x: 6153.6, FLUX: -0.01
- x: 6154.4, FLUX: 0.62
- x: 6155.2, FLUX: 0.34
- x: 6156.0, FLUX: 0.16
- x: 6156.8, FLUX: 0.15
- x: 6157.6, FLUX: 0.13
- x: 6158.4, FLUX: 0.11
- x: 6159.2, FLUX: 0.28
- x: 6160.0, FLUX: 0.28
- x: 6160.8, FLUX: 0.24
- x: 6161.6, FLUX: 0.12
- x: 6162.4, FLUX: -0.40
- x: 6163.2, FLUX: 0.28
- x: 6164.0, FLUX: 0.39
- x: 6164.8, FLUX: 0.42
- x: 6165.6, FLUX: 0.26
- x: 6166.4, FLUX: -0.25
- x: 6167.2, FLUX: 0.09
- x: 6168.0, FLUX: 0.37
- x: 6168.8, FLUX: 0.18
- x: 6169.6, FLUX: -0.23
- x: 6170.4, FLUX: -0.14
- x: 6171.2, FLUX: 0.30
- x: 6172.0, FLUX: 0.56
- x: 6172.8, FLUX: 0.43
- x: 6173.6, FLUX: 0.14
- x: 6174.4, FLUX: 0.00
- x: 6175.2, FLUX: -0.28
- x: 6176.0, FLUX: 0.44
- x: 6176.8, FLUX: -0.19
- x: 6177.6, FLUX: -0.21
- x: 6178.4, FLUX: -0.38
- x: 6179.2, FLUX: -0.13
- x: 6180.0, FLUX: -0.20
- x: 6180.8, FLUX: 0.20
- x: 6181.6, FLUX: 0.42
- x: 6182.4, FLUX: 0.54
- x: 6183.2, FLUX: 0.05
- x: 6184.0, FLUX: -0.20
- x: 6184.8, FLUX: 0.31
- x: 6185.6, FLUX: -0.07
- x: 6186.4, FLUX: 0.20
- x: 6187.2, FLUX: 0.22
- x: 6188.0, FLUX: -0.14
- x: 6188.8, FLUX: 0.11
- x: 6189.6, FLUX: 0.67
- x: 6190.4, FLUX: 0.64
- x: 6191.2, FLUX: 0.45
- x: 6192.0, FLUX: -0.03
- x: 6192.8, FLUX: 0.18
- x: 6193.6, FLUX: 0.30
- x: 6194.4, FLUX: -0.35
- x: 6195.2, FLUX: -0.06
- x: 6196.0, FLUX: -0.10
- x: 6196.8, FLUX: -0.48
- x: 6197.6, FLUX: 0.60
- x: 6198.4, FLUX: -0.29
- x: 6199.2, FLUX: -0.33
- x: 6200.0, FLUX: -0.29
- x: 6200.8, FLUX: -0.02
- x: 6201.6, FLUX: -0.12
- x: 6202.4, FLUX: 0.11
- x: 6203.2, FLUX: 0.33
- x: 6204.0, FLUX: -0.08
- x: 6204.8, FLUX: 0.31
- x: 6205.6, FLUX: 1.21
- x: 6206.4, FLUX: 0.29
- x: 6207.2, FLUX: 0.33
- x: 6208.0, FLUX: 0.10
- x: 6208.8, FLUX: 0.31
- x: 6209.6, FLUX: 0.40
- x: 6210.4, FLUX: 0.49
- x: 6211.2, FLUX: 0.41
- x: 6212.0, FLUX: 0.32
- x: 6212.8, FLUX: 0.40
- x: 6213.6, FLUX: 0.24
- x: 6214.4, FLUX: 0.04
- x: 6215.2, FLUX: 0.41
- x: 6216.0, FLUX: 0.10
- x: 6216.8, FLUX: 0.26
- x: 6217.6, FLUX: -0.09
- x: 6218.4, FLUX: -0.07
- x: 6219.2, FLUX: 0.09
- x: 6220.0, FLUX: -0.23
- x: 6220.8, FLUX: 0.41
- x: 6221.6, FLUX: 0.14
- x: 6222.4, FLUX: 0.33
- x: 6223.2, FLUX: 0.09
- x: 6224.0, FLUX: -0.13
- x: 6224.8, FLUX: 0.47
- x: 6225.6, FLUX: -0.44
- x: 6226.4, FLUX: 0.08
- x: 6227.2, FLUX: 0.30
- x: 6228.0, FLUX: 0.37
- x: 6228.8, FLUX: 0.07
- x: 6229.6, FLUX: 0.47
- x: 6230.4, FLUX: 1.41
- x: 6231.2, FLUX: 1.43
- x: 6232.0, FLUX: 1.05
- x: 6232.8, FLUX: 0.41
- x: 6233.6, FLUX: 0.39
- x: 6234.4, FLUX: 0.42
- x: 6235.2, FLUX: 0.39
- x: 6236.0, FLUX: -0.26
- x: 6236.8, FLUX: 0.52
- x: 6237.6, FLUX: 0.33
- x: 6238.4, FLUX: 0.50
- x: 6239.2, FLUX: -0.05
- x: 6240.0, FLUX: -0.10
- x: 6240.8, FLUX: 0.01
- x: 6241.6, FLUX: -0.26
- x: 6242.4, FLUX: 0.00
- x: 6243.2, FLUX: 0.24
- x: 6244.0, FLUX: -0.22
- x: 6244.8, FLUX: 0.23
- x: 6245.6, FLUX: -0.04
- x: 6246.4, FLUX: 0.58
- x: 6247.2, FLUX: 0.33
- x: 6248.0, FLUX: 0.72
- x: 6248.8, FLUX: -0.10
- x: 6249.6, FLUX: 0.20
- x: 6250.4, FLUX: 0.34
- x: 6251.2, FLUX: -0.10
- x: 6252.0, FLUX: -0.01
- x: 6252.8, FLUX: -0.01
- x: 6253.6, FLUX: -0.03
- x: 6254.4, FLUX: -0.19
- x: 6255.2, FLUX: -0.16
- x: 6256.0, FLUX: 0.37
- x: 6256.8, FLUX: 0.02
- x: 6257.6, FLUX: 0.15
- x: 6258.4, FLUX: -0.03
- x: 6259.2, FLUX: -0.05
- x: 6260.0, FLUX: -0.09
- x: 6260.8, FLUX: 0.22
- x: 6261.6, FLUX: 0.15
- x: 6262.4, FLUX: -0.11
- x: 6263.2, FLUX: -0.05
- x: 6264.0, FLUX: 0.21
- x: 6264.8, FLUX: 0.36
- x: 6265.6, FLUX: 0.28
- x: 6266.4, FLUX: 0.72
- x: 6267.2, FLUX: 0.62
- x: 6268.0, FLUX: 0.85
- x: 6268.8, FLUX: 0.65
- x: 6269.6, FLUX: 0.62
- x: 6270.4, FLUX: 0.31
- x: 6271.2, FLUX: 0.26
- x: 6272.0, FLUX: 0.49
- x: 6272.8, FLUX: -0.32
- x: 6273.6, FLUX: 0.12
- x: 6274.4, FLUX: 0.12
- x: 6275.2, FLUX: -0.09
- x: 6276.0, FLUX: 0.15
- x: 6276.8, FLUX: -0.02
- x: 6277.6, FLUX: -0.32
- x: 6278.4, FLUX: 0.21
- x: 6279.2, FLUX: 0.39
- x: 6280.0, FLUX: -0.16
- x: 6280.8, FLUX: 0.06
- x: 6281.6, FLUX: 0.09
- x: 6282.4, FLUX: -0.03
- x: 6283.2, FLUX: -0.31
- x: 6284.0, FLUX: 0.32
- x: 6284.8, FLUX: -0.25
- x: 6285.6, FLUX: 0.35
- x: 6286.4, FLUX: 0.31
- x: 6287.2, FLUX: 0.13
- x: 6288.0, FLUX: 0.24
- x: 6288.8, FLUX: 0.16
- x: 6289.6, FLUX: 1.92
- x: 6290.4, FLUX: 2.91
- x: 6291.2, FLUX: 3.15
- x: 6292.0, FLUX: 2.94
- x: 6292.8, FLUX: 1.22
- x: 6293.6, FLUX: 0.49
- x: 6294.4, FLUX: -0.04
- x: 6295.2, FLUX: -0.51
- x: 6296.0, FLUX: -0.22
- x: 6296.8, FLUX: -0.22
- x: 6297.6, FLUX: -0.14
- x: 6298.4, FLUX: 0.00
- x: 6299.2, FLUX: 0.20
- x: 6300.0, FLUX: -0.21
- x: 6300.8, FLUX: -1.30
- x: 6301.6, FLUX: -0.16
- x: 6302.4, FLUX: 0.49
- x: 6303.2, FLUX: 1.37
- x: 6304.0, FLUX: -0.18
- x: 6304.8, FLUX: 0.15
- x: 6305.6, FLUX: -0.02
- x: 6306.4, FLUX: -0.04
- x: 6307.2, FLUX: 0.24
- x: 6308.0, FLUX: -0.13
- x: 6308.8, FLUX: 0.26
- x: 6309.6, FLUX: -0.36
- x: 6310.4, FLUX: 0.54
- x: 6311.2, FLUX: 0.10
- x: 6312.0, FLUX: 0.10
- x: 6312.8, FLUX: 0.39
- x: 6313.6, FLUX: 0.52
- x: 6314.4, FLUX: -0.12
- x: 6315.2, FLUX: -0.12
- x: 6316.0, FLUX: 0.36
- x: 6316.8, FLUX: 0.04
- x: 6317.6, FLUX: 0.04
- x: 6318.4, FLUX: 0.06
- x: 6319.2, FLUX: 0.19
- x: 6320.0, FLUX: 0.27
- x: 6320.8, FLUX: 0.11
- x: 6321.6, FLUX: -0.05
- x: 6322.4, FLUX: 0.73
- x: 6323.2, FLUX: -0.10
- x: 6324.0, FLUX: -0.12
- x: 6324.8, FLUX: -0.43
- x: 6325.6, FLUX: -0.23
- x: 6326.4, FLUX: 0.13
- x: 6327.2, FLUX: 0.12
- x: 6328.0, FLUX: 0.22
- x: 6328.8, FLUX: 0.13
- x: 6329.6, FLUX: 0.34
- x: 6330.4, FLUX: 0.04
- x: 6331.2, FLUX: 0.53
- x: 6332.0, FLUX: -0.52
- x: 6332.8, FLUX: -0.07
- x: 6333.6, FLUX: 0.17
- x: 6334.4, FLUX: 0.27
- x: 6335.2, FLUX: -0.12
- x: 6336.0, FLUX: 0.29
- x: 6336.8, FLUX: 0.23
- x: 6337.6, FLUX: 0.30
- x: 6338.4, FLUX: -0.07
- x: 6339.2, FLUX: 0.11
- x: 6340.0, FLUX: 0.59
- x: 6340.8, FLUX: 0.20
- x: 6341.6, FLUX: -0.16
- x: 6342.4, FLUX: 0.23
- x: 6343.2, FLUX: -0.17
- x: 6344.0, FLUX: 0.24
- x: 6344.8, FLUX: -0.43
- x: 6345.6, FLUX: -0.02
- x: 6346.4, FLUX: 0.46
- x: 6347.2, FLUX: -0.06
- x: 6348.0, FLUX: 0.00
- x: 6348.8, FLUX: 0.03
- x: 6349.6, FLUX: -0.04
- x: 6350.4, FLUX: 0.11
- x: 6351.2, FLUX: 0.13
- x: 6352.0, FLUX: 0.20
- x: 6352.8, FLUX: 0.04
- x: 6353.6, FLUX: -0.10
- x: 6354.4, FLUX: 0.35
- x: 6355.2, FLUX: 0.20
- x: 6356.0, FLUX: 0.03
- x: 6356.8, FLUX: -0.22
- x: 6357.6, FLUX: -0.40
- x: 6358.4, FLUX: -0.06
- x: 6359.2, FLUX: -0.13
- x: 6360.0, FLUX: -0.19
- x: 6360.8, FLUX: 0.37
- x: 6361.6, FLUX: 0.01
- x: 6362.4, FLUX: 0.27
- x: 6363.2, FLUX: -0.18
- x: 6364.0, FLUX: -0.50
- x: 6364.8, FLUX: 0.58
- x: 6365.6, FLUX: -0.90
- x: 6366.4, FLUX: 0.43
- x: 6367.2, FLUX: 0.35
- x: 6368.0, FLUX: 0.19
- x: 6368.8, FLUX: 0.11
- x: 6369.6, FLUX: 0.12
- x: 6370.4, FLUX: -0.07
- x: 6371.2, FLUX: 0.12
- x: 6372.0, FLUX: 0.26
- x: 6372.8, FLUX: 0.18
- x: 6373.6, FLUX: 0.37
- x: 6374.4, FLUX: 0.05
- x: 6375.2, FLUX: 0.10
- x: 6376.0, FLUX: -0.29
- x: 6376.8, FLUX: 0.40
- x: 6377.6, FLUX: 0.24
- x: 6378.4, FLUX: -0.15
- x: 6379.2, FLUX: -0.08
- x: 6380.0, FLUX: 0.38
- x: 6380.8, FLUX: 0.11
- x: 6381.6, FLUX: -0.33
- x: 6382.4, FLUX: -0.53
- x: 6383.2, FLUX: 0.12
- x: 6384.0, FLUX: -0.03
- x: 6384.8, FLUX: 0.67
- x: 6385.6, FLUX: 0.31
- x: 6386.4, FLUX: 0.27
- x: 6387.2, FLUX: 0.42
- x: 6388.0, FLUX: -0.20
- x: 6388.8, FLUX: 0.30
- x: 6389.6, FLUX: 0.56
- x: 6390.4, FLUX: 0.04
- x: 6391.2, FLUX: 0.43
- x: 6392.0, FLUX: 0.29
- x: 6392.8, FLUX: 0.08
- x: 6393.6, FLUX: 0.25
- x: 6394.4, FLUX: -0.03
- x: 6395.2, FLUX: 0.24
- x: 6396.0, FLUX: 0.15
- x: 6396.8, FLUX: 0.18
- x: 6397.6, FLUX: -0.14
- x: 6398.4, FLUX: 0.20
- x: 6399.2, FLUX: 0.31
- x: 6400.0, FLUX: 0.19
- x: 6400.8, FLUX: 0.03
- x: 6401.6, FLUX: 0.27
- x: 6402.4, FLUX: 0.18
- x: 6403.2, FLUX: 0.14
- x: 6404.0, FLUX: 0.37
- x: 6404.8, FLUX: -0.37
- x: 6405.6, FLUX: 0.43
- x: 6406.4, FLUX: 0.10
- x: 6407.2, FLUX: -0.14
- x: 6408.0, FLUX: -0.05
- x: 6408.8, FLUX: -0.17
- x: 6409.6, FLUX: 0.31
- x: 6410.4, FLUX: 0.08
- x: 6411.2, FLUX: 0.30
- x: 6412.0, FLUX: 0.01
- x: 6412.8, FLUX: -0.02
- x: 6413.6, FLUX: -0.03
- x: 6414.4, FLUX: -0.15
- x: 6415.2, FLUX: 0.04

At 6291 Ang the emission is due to [O III] 5007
